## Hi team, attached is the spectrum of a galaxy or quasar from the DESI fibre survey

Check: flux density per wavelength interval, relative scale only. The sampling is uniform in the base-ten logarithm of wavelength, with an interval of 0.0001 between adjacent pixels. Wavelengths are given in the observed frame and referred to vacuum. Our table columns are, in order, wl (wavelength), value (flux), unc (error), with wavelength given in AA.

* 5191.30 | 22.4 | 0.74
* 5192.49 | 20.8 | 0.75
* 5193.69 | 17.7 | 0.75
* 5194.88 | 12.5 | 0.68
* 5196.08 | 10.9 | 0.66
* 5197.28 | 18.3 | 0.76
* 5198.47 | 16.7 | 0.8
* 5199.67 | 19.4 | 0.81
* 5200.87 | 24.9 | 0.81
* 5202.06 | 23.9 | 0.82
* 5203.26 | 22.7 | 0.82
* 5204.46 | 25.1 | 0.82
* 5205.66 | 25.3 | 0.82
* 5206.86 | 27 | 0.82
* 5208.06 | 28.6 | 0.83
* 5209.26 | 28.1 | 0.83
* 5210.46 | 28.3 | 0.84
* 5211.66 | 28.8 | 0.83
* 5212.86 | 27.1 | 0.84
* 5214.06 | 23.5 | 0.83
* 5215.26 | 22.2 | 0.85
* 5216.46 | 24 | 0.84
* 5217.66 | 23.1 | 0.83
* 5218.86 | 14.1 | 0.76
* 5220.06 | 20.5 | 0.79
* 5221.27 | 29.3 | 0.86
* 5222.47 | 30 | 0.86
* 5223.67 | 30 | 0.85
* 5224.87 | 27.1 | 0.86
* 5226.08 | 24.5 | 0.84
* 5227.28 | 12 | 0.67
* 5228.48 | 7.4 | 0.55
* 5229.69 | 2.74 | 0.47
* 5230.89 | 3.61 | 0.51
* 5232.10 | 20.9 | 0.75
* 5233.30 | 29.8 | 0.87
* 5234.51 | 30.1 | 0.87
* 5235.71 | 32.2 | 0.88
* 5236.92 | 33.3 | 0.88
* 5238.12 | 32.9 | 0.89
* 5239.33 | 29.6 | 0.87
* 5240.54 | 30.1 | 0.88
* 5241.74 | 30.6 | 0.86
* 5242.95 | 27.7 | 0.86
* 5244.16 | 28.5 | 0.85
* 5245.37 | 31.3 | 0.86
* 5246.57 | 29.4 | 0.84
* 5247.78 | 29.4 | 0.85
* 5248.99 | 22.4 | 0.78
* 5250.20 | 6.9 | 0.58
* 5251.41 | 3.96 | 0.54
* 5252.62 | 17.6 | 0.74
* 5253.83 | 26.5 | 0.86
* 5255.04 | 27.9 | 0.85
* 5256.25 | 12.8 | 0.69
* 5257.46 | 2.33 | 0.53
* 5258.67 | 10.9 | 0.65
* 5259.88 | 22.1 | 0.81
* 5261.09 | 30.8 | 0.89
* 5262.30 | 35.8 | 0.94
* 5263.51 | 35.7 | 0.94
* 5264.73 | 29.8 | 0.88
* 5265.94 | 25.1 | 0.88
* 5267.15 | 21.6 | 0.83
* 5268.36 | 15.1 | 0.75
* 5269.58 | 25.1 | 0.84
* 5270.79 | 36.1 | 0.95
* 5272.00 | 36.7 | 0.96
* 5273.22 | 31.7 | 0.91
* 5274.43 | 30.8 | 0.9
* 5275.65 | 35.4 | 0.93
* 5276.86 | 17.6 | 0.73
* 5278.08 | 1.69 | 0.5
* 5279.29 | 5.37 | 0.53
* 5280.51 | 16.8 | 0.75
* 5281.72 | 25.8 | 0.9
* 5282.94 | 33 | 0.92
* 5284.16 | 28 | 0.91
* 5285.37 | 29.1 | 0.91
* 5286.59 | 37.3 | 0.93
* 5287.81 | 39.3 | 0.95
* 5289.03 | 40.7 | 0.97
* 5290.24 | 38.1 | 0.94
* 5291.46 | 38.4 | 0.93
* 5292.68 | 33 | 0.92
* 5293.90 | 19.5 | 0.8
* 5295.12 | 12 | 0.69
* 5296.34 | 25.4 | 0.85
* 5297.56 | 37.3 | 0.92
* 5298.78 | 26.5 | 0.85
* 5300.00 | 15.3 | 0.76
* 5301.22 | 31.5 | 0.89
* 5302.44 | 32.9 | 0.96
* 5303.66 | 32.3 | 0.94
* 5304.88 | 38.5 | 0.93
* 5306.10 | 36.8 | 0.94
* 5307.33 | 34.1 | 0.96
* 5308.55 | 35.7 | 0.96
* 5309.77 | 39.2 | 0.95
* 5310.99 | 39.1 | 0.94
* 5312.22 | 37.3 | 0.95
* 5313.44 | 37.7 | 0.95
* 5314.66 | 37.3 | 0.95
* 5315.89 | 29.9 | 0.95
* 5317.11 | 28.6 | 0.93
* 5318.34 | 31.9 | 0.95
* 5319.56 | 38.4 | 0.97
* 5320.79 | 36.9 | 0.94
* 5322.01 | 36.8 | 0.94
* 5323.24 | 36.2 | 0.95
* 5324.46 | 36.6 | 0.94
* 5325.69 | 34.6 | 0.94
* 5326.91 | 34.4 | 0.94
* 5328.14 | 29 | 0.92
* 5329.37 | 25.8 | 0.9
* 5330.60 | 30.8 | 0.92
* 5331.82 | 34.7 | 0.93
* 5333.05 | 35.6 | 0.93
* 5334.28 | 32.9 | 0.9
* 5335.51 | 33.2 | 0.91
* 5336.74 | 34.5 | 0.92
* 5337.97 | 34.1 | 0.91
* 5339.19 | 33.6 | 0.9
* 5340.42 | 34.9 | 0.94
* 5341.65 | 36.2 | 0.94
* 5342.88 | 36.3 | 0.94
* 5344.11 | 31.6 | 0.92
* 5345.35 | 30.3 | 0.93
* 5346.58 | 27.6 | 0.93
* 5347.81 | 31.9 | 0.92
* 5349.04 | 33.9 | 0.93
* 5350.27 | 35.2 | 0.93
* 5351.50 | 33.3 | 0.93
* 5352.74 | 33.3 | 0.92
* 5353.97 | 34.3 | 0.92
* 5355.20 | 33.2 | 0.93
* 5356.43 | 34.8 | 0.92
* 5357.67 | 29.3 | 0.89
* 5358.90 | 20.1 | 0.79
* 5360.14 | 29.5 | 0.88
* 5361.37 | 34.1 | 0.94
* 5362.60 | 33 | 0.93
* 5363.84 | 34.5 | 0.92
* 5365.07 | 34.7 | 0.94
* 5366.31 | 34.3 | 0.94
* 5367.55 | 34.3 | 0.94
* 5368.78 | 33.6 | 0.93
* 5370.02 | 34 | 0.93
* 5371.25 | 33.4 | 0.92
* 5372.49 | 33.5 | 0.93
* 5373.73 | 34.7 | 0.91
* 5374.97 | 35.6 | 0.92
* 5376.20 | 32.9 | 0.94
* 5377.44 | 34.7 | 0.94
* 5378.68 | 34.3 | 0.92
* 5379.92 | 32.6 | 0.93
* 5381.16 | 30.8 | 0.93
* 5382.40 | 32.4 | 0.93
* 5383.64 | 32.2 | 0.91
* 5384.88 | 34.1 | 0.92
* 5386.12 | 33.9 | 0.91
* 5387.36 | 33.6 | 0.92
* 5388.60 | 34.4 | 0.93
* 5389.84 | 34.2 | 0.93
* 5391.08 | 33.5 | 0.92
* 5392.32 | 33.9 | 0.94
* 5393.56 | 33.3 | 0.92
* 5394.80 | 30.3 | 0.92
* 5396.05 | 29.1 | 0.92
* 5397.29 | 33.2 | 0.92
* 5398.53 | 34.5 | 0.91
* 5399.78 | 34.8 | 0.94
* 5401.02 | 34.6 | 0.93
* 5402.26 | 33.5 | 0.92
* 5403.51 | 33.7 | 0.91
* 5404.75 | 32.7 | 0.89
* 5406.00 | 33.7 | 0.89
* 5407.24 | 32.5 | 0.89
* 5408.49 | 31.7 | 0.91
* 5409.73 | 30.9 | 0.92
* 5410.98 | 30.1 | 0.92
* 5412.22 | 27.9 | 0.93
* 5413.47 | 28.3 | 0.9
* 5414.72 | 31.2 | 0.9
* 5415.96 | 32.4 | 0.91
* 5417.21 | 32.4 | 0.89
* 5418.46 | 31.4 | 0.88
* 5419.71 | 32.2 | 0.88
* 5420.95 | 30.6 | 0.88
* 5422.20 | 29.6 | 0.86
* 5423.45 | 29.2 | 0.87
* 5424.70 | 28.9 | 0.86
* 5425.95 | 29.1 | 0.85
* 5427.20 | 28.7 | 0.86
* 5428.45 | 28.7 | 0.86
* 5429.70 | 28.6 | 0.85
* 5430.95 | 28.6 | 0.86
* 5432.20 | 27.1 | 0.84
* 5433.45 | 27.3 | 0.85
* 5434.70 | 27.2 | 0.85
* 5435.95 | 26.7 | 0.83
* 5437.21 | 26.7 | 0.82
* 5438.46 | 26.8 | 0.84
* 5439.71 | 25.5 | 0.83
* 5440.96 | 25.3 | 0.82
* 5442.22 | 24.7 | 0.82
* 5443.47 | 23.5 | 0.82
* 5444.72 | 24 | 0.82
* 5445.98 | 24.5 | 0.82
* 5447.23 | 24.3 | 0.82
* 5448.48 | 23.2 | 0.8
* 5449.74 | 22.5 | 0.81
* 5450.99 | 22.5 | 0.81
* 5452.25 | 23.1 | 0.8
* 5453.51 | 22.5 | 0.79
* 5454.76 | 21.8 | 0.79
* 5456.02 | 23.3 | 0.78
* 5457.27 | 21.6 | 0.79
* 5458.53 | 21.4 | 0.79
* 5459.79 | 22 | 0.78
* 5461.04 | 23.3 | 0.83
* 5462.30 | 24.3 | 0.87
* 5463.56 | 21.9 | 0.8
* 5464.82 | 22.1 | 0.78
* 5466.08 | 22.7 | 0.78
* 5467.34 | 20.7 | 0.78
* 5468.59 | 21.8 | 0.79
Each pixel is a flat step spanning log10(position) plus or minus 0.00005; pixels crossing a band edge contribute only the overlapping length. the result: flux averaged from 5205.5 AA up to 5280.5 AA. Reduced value 23.7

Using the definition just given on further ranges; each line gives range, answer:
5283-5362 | 32.8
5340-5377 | 32.9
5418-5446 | 27.6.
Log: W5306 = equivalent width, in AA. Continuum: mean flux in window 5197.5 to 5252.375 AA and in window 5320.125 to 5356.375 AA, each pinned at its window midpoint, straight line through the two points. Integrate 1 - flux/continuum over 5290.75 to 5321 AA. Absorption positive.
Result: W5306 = -1.4 AA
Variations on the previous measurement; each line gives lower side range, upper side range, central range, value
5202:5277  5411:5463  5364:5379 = -4.9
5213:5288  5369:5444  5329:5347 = -3.2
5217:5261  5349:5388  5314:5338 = -3.4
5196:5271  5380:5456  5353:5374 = -3.8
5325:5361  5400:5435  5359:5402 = -2.5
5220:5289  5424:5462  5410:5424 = -3.1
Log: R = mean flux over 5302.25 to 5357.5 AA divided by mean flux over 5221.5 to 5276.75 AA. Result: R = 1.40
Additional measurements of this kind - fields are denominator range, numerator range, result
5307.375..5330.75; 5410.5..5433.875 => 0.86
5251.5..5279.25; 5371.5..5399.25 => 1.43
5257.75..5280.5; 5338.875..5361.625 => 1.32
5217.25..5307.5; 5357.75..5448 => 1.21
